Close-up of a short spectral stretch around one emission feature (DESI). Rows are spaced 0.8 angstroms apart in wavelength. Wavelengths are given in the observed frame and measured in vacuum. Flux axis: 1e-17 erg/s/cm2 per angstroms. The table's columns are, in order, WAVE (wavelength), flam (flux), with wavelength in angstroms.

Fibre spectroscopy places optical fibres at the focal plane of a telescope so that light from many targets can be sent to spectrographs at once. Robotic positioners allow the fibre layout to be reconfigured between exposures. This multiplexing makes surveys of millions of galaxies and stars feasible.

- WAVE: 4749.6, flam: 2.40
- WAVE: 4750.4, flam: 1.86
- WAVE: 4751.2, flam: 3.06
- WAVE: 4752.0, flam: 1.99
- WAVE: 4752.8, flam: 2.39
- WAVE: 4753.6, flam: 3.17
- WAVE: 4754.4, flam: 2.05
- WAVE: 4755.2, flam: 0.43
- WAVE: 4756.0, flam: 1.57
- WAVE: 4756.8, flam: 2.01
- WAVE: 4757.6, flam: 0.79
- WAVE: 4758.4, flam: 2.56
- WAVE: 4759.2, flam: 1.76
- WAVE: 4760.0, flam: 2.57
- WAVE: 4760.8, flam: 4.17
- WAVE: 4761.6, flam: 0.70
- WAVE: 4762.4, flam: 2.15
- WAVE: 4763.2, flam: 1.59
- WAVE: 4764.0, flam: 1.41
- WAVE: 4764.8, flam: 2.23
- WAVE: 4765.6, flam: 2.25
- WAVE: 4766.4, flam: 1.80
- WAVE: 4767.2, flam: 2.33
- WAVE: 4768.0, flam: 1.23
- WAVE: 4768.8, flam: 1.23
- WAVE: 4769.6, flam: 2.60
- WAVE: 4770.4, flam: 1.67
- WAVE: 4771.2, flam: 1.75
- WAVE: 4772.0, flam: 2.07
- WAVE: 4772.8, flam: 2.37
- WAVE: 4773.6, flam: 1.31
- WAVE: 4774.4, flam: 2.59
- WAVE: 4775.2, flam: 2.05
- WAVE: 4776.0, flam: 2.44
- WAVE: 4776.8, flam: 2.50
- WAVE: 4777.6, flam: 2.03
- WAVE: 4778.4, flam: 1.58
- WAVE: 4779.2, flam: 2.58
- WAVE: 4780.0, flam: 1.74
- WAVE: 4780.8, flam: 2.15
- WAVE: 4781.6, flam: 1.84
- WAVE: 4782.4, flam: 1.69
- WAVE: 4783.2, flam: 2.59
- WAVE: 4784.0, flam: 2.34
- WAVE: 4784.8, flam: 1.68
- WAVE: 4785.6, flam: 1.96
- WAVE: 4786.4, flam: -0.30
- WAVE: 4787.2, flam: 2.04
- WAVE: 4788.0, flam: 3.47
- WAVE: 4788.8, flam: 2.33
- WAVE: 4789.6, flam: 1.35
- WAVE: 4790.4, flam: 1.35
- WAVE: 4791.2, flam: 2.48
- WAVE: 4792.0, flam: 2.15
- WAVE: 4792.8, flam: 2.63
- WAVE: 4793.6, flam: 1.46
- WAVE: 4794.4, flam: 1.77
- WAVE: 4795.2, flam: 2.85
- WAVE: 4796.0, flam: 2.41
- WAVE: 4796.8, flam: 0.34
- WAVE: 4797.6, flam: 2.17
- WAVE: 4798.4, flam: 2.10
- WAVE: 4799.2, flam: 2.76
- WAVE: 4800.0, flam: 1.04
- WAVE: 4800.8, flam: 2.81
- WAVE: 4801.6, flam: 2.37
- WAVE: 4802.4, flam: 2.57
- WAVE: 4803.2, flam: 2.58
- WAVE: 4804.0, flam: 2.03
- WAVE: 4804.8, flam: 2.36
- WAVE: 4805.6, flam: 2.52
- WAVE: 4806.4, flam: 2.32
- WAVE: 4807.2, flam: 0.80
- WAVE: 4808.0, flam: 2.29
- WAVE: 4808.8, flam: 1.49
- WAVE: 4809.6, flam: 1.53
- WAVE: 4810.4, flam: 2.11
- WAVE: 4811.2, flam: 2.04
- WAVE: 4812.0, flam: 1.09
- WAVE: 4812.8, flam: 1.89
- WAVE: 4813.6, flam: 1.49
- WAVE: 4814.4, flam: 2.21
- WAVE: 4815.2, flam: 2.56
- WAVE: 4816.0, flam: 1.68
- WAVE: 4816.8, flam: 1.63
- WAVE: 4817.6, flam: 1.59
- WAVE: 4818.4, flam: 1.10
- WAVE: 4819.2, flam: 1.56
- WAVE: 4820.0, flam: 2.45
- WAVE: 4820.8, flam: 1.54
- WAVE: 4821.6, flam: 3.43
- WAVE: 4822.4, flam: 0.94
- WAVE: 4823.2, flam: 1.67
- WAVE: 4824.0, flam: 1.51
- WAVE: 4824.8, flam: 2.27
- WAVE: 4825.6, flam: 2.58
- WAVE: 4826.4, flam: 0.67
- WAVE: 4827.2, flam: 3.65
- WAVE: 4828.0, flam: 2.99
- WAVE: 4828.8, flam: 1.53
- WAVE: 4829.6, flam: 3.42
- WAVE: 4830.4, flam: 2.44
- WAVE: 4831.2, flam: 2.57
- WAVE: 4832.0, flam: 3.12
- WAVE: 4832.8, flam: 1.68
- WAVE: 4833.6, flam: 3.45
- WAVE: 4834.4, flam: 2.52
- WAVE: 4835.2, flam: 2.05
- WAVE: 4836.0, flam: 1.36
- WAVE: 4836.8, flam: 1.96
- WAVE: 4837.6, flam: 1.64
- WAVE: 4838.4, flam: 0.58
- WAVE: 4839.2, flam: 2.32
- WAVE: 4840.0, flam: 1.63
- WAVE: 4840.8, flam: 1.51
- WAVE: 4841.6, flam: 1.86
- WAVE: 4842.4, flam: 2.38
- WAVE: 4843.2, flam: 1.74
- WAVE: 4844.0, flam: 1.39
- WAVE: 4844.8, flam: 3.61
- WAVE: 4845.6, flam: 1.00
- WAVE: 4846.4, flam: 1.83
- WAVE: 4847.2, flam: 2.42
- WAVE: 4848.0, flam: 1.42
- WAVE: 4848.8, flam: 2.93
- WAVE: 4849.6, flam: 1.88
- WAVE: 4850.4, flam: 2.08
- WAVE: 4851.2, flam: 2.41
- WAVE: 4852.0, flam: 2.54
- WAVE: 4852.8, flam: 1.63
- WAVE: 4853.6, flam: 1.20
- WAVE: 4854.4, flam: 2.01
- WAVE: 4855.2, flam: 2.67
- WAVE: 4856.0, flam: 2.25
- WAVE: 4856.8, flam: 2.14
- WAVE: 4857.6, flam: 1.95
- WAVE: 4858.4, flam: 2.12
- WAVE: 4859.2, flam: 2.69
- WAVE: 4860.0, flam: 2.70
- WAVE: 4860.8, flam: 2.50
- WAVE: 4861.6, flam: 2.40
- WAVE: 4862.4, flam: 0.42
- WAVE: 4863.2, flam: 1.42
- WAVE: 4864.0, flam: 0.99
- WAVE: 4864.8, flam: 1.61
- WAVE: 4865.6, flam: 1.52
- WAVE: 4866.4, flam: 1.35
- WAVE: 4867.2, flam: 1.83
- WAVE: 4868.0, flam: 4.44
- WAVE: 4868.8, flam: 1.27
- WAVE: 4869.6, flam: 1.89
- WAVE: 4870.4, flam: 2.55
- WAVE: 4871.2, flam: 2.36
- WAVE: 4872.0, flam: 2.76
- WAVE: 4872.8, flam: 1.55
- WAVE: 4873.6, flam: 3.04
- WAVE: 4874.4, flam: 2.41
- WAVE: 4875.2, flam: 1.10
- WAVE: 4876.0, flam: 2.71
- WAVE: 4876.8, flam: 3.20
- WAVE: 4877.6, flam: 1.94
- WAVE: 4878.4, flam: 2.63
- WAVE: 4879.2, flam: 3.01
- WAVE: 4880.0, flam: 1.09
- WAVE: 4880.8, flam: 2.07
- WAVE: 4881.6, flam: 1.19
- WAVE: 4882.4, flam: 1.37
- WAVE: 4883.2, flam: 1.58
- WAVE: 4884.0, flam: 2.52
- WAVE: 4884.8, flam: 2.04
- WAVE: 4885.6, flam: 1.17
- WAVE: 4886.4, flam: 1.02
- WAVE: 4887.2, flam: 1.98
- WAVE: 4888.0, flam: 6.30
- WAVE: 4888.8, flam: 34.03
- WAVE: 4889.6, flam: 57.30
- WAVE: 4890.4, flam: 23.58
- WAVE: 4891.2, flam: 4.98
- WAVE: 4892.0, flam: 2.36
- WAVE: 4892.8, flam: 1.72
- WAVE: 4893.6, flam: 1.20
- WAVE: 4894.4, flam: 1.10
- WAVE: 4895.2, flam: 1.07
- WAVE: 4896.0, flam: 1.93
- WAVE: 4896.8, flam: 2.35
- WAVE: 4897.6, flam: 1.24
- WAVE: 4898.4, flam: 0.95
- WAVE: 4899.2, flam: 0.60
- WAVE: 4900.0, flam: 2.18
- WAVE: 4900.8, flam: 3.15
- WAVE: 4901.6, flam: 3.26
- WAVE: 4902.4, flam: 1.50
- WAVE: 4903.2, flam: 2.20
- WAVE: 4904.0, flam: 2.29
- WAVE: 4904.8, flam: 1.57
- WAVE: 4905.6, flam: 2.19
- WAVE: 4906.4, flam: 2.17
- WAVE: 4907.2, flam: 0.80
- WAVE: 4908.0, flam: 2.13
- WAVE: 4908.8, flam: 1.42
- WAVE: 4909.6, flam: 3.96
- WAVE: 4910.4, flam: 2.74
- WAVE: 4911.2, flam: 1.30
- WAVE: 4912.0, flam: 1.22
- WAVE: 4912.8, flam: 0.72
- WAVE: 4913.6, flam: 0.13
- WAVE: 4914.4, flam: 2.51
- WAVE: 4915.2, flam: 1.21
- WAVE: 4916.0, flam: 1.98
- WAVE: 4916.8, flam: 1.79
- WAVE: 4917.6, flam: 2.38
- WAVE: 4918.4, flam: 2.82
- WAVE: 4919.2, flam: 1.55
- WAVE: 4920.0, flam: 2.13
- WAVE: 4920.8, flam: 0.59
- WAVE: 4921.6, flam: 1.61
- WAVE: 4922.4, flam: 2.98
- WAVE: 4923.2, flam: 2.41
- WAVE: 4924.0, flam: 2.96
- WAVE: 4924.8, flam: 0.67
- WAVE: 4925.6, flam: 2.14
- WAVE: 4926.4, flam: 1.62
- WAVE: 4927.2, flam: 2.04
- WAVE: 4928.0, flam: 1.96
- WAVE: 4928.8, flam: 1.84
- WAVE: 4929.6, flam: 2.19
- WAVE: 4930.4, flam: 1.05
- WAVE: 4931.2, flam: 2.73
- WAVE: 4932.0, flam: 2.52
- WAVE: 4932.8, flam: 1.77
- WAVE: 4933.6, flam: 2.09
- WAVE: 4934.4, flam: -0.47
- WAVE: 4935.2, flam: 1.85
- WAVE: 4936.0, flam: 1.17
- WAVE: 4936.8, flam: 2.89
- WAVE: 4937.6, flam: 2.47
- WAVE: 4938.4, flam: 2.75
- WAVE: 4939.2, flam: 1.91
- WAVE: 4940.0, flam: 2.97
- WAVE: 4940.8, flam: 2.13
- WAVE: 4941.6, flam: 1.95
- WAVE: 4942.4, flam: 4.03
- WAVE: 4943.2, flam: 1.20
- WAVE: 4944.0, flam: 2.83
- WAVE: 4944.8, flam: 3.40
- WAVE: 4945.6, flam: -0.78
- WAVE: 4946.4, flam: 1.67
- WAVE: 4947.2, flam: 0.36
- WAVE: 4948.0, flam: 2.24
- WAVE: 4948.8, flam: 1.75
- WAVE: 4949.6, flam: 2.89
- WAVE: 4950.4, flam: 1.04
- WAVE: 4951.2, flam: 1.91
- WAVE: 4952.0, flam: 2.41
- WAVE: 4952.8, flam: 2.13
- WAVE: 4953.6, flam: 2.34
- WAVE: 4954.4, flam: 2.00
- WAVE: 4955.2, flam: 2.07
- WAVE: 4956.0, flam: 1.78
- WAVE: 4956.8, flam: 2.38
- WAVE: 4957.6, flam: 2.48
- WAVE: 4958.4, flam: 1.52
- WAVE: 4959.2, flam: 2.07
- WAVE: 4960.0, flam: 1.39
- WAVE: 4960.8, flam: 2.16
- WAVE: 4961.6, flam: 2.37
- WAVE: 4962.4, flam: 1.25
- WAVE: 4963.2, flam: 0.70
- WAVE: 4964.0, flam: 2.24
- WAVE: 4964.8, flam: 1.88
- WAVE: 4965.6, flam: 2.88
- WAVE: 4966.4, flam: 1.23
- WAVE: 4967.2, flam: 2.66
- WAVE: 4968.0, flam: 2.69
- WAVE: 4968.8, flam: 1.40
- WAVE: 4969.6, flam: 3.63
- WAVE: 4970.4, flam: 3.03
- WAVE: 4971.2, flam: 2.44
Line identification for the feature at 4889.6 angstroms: Hbeta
